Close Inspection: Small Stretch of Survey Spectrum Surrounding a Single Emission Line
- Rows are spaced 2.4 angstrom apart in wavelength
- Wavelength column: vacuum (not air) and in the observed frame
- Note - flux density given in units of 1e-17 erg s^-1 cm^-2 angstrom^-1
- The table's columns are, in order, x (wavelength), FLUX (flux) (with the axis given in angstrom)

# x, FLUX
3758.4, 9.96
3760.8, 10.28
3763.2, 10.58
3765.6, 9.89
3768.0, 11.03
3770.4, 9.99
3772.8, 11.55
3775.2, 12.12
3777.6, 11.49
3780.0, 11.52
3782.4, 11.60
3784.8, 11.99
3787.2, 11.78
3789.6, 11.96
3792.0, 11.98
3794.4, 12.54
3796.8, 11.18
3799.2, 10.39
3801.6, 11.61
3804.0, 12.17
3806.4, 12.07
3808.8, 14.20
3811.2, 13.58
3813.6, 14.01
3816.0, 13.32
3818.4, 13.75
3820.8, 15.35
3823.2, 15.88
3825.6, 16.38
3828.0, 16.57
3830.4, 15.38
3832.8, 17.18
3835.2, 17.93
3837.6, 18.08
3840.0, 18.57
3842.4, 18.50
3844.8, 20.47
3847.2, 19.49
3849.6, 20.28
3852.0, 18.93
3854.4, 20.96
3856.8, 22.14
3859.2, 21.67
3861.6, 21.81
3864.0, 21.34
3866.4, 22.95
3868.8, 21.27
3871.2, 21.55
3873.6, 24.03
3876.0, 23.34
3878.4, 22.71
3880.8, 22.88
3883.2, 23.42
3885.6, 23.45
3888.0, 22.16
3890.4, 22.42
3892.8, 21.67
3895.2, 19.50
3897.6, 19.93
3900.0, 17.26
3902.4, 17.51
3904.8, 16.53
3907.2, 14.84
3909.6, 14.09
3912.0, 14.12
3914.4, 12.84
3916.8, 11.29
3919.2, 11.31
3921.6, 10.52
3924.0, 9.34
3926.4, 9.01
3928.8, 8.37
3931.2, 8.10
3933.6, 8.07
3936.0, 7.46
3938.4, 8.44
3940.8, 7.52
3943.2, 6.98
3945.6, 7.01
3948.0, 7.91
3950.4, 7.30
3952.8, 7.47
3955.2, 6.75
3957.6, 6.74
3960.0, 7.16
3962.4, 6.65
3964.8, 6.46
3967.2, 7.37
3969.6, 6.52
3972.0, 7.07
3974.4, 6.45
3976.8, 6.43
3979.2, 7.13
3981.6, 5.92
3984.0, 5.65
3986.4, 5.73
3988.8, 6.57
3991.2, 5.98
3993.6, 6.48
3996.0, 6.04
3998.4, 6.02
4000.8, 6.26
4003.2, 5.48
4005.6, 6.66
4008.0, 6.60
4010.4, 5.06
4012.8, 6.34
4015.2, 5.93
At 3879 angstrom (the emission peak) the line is Mg II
